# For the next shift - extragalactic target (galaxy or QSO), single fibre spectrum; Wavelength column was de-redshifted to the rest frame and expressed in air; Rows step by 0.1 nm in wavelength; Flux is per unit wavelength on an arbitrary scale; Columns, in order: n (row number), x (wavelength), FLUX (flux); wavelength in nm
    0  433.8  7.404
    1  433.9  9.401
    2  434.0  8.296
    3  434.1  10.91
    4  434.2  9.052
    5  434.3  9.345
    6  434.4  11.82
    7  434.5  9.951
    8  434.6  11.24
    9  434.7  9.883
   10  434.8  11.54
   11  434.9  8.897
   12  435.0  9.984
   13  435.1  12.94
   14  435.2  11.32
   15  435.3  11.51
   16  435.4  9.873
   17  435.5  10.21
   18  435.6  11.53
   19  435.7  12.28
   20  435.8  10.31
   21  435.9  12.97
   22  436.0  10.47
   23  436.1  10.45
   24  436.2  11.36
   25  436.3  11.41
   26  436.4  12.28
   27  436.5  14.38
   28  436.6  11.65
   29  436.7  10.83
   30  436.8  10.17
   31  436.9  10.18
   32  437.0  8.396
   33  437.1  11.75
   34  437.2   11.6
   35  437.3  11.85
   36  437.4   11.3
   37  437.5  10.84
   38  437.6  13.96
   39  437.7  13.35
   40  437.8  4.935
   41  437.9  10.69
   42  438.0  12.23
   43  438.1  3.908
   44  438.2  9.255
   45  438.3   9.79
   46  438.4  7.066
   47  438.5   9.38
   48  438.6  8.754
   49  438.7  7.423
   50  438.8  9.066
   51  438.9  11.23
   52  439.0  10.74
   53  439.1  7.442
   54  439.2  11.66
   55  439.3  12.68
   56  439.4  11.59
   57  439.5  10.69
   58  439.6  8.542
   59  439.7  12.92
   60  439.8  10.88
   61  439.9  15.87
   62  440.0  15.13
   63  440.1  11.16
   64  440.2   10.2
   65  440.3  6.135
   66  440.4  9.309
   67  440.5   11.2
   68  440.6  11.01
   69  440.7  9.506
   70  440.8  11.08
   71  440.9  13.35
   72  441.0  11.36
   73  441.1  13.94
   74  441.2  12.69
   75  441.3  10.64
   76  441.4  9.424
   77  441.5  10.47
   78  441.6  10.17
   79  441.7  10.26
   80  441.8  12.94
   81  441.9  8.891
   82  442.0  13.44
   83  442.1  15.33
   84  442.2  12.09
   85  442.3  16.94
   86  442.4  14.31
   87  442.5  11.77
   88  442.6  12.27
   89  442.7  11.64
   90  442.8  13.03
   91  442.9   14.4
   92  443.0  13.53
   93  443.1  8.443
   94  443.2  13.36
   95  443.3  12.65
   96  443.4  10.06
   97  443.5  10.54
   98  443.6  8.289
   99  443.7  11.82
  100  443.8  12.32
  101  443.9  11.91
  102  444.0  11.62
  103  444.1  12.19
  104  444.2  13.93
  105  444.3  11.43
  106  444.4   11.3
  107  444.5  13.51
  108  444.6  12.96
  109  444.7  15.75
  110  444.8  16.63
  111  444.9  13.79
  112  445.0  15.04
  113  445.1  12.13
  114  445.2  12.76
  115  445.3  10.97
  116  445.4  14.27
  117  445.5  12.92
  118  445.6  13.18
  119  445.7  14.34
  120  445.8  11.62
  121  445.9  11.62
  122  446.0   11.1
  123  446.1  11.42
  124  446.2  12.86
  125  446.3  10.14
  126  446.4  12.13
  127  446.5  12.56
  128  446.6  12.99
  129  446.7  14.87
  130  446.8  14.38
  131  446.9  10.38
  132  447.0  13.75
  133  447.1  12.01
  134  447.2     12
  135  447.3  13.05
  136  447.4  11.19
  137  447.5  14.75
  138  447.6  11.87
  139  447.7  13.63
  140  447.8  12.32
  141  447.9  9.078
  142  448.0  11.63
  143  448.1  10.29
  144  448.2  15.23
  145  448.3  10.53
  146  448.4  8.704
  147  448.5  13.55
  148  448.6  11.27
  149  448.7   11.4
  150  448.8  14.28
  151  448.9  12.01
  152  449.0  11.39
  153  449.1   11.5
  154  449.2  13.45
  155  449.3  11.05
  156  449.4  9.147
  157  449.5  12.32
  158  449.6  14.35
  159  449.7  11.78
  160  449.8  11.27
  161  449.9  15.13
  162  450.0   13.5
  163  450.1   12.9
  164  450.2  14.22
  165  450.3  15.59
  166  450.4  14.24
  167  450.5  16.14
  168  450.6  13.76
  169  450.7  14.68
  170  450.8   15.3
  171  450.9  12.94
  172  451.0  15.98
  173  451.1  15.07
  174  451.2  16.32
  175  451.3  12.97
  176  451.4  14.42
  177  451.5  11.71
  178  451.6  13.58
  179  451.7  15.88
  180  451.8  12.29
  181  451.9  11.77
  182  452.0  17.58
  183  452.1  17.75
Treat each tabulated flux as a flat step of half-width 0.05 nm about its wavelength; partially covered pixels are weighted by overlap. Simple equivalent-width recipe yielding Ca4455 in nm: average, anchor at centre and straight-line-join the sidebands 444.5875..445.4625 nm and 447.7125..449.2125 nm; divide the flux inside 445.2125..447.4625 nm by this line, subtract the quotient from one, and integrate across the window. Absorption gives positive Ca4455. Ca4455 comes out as 0.100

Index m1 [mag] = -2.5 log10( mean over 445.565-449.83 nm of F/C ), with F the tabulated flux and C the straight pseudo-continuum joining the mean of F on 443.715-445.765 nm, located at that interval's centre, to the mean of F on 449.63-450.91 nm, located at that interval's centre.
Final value 0.121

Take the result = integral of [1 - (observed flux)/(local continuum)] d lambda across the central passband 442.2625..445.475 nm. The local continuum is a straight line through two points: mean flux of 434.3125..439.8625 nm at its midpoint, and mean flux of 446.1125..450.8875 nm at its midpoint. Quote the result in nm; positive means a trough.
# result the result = -0.23 nm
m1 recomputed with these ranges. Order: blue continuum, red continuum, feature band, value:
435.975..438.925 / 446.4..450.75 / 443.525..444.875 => -0.074 mag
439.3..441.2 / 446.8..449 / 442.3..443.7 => -0.037 mag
